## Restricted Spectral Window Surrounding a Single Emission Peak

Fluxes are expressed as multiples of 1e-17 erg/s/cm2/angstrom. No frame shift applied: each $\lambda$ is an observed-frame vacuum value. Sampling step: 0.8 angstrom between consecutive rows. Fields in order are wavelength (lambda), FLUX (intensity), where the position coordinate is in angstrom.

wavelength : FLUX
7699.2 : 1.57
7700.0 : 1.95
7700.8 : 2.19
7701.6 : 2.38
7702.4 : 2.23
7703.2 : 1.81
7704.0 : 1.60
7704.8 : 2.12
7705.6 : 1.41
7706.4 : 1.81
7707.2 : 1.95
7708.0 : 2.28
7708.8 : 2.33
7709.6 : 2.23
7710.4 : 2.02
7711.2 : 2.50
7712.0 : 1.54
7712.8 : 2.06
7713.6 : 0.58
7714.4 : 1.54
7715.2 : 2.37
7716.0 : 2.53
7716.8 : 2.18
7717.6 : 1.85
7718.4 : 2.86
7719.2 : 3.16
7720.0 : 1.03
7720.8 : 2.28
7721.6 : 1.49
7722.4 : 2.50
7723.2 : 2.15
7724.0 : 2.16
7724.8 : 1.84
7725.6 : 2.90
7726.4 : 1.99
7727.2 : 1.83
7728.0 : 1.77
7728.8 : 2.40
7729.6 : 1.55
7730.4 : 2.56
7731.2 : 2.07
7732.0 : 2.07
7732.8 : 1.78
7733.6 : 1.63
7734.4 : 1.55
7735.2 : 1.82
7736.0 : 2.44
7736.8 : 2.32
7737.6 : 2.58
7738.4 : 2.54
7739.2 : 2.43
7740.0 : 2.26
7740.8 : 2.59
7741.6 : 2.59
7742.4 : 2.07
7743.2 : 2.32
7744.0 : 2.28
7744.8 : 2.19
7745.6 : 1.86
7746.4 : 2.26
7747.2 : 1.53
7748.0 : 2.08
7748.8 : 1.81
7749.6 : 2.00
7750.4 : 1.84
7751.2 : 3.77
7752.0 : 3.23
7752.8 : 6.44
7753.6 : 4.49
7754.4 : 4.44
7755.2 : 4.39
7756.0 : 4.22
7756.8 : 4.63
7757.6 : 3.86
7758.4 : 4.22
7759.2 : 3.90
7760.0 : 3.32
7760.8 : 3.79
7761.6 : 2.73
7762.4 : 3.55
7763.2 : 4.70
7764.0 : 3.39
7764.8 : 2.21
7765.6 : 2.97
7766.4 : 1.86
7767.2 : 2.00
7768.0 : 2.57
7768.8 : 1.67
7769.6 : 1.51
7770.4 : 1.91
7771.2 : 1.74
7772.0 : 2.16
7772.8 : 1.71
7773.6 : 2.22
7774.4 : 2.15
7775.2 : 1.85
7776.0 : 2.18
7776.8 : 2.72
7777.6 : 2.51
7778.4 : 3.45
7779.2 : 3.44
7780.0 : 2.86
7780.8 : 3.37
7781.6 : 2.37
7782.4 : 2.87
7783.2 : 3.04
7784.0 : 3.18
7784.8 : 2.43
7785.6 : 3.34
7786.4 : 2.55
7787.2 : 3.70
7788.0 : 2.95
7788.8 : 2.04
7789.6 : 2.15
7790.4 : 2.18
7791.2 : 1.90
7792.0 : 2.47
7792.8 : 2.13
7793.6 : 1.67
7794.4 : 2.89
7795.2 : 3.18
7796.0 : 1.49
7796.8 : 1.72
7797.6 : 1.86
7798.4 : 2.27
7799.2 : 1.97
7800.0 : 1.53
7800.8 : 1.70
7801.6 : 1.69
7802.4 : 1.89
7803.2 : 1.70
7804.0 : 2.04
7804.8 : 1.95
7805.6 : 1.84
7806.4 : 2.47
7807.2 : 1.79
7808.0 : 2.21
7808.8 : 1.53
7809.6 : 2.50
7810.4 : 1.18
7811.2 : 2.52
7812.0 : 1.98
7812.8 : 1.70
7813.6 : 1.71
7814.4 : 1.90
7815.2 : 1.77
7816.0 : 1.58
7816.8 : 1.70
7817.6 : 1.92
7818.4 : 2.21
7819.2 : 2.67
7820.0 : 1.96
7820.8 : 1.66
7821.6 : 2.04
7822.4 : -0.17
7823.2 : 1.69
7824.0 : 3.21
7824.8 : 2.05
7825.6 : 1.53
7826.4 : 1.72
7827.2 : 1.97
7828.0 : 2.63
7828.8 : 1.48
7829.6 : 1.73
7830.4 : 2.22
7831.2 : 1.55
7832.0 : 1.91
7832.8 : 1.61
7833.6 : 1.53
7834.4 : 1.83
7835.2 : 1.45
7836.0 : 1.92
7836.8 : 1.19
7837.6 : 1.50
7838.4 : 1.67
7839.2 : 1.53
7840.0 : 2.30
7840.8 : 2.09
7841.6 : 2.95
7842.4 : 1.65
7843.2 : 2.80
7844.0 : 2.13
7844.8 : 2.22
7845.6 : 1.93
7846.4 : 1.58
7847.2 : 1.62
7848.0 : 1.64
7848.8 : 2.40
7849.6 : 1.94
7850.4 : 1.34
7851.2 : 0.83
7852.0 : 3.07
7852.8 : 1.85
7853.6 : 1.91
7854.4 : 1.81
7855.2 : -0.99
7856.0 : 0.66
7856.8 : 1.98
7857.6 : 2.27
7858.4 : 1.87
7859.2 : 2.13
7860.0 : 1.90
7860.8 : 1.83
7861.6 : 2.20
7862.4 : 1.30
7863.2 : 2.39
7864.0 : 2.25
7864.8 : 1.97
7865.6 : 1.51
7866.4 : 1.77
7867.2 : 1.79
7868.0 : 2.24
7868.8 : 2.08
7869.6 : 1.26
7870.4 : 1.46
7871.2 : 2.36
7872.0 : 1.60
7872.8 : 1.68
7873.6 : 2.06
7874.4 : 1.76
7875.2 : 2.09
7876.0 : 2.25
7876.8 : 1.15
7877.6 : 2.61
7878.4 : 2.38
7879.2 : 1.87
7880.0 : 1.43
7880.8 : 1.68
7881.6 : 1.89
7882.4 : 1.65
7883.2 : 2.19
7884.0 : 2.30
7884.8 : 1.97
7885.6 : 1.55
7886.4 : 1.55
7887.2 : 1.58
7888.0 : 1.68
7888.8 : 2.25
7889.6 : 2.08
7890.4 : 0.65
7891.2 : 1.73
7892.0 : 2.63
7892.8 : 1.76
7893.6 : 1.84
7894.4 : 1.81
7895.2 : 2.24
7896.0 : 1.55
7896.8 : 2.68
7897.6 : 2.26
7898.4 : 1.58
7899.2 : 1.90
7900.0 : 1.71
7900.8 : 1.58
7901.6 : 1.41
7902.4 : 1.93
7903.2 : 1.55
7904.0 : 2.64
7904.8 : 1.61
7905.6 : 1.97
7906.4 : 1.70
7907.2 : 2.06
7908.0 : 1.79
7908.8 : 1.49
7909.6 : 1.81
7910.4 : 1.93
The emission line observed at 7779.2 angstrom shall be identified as [N II] 6583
